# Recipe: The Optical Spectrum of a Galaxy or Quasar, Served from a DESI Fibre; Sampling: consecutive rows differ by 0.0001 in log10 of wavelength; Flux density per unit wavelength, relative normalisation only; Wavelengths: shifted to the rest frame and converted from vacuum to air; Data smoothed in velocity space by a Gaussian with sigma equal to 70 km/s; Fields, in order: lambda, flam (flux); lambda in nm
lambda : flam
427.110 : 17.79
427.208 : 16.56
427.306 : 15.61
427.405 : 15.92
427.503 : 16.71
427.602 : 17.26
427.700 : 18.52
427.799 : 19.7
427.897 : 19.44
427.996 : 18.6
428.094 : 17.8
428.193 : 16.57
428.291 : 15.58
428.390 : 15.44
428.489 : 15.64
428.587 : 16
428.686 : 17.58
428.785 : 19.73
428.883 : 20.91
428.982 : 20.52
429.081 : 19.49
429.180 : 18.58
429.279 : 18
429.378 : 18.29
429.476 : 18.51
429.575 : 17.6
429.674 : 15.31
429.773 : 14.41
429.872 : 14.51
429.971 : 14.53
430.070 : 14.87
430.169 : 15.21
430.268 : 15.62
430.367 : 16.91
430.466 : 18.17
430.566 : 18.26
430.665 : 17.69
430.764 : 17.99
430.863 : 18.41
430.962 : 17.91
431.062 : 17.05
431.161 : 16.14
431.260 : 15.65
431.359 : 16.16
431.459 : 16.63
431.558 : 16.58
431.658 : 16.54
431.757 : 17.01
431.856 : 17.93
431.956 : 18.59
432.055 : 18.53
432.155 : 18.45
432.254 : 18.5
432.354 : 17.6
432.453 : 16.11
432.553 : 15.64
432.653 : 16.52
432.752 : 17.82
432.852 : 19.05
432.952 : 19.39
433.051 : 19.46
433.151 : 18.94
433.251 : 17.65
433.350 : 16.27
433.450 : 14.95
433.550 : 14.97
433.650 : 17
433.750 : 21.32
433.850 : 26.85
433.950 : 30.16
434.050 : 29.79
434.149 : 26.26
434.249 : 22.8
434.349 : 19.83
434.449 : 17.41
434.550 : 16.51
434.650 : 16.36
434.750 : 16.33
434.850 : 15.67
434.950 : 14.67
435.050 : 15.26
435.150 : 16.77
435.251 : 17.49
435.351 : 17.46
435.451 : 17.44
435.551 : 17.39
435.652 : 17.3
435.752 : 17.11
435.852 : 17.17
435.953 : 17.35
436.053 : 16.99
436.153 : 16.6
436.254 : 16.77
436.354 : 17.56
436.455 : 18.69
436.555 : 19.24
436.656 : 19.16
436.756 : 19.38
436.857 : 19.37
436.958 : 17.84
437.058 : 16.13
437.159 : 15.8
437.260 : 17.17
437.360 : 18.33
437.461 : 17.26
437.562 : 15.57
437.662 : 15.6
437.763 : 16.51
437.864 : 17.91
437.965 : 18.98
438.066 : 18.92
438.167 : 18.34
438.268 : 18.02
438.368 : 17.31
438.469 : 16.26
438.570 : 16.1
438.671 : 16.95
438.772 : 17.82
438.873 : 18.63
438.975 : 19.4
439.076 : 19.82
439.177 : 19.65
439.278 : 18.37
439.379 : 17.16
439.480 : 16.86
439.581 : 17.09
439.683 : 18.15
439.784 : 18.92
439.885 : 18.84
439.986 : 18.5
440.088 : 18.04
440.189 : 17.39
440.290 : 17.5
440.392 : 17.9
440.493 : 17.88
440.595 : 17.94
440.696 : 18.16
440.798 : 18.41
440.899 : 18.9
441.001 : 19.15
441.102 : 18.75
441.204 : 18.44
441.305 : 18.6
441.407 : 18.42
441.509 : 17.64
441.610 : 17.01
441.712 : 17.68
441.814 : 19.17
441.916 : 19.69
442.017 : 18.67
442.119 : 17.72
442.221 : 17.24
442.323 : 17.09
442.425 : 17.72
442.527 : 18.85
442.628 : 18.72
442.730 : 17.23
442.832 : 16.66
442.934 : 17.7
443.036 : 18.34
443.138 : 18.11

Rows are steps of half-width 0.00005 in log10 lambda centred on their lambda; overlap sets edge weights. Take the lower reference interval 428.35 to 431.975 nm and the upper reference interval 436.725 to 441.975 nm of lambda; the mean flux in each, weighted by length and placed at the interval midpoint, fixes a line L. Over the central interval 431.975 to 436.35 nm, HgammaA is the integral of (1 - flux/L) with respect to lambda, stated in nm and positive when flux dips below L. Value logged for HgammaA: -0.23 nm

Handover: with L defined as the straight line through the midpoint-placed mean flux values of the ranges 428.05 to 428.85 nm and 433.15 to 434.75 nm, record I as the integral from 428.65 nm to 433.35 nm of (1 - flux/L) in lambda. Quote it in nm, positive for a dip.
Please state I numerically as 0.25 nm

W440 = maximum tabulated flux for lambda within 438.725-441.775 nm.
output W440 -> 19.82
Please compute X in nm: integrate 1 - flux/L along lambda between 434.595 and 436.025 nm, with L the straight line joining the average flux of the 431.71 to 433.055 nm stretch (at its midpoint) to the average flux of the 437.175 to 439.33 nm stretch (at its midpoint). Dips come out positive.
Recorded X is 0.09 nm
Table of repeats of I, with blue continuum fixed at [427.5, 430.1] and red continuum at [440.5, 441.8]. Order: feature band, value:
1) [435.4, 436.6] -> 0.03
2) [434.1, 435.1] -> -0.02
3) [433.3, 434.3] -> -0.24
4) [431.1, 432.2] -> 0.03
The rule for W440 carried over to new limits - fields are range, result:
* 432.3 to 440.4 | 30.16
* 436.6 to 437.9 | 19.38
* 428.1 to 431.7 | 20.91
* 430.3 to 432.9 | 19.05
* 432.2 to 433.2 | 19.46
